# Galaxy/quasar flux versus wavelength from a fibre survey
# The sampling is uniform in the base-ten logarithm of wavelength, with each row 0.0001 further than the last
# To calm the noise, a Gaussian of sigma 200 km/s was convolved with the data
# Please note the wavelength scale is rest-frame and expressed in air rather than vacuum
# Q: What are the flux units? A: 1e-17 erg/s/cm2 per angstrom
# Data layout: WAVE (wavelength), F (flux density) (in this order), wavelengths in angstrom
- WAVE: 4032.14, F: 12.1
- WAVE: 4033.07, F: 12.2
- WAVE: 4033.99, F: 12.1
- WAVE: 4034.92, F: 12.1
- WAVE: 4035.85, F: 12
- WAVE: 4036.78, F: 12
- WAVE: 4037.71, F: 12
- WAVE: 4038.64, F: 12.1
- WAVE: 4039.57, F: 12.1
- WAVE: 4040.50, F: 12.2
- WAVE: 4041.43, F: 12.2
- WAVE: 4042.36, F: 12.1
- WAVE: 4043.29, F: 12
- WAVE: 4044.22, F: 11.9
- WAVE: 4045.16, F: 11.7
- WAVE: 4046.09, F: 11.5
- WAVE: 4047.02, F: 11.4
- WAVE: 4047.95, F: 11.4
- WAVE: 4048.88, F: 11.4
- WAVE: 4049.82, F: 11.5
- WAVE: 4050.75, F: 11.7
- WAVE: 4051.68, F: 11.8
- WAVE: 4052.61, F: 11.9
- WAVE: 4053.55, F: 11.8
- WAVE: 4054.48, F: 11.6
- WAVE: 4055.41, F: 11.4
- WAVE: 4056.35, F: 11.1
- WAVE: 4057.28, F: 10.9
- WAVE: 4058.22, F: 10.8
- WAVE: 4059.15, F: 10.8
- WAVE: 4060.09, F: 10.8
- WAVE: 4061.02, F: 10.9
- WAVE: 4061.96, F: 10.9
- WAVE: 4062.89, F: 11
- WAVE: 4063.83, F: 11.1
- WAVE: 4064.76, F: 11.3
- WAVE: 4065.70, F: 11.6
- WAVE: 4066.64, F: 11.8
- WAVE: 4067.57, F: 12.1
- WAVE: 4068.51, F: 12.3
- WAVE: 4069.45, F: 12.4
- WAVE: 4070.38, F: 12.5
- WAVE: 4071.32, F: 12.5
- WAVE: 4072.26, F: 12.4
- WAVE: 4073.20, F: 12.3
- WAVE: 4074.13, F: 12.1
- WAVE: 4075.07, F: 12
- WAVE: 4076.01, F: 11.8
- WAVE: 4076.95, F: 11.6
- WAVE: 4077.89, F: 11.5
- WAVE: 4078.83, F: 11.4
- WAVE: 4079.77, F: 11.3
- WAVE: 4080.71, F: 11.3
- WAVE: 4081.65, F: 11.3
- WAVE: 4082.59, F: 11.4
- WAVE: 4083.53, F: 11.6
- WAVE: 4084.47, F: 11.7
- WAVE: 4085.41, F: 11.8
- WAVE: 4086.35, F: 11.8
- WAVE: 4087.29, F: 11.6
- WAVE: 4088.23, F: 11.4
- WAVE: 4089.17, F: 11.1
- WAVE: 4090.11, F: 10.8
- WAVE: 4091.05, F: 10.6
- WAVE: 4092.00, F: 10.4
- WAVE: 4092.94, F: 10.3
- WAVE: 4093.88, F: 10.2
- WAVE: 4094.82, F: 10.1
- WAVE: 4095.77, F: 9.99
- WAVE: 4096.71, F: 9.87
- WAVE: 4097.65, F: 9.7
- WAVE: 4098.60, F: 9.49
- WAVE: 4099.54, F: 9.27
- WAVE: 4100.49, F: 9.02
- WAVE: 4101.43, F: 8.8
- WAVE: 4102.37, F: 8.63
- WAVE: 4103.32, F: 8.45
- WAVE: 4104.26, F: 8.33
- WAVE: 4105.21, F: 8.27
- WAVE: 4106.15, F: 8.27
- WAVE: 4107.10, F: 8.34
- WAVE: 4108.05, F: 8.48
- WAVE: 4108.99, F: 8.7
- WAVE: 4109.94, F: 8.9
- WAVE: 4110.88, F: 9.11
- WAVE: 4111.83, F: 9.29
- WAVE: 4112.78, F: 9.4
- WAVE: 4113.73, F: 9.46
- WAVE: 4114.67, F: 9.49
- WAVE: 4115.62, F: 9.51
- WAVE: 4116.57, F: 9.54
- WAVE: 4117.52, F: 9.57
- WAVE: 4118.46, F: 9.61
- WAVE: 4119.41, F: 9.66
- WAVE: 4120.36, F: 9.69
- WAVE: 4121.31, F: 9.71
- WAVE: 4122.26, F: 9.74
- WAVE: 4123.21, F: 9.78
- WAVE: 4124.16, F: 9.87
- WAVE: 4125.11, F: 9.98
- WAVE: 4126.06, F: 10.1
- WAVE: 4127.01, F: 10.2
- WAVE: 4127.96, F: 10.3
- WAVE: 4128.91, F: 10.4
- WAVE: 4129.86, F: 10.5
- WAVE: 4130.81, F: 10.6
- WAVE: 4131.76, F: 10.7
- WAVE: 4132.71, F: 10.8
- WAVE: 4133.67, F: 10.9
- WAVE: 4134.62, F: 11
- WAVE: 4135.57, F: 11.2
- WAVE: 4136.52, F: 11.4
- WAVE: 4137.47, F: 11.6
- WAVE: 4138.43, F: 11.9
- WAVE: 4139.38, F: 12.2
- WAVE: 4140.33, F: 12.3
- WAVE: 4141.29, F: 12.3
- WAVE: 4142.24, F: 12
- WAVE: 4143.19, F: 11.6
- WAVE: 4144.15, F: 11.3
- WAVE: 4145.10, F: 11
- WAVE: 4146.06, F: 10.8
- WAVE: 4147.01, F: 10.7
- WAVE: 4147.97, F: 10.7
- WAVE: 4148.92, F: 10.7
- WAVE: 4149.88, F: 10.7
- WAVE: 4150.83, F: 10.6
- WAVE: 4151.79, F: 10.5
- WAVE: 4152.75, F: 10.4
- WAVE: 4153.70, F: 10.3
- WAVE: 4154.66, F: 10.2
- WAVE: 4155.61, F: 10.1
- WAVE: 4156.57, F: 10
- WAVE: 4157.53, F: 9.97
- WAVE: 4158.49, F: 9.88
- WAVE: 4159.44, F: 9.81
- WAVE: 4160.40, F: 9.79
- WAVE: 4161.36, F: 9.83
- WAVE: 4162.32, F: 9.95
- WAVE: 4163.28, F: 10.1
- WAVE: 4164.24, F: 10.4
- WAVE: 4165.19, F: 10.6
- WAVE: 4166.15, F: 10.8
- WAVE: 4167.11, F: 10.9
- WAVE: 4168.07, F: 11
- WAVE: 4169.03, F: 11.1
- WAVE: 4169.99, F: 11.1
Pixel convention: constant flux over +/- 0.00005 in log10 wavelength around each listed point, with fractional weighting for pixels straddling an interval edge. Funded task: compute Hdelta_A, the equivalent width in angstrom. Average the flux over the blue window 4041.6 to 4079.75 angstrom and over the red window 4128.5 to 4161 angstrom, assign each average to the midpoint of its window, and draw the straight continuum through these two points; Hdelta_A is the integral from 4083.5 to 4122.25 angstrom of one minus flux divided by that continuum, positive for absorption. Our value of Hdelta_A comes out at 5.20 angstrom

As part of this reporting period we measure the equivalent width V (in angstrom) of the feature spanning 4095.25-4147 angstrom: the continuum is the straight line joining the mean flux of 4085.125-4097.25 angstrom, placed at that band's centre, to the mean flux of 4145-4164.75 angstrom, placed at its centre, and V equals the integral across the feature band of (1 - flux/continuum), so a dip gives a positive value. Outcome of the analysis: 2.4 angstrom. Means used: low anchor 10.8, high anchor 10.3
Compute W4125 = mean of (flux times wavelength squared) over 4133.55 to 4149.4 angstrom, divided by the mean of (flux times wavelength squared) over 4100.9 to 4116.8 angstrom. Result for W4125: 1.31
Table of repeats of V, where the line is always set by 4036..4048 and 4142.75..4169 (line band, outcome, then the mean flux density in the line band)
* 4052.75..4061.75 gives 0.4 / 11.1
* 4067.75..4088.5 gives -0.7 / 11.8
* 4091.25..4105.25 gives 2.2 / 9.44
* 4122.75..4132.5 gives 0.5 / 10.3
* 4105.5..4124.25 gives 2.9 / 9.28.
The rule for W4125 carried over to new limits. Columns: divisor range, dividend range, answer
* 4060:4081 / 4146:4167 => 0.92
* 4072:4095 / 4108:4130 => 0.86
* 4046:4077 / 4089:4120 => 0.83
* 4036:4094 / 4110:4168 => 0.93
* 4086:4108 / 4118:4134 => 1.06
